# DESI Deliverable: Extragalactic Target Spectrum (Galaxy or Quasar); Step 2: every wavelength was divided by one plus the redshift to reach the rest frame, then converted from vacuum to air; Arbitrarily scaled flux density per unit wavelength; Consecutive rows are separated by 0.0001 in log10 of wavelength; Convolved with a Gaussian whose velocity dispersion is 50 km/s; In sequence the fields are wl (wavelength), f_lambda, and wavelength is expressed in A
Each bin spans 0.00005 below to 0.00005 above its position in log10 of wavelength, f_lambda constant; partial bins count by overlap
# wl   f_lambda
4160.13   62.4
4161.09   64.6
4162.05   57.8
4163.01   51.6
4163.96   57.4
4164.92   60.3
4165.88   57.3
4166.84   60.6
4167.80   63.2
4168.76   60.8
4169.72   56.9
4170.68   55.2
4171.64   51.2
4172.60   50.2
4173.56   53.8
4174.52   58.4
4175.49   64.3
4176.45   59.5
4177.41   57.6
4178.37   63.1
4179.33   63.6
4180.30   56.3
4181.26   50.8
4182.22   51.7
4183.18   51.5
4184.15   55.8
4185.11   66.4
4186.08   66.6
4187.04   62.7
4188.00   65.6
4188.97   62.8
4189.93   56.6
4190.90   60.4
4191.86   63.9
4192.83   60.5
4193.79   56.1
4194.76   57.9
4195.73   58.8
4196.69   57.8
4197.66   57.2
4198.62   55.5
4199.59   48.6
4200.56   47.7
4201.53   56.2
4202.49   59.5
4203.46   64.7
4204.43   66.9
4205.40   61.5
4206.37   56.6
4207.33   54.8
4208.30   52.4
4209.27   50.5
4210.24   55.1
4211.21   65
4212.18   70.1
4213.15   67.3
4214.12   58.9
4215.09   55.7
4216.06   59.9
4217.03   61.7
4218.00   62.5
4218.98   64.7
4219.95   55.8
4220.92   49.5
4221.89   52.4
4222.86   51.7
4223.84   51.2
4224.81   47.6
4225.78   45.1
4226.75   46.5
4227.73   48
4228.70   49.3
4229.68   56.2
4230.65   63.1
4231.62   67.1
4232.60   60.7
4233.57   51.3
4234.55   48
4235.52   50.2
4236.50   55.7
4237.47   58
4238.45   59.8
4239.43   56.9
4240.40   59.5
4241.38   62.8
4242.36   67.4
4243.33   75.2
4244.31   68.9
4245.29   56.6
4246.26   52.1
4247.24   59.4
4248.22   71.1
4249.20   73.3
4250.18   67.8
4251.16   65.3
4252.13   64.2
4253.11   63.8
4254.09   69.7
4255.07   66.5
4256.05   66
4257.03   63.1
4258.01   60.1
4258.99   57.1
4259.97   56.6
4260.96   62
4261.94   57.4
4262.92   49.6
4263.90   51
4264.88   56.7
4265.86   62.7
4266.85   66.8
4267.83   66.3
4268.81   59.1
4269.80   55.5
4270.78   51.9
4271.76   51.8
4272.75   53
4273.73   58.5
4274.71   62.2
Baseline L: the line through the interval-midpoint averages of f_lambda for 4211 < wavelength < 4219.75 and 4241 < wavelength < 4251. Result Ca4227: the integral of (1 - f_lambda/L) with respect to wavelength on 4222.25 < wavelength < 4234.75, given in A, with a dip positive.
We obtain 2.1 A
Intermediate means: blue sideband 62.5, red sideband 65.5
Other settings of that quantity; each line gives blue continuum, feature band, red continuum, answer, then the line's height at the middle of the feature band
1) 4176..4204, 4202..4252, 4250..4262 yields 2.0 A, 61.1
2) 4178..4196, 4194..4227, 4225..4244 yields 0.8 A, 58.2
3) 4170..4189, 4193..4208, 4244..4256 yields 0.7 A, 60.2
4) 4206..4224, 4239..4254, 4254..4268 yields -1.2 A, 59.6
